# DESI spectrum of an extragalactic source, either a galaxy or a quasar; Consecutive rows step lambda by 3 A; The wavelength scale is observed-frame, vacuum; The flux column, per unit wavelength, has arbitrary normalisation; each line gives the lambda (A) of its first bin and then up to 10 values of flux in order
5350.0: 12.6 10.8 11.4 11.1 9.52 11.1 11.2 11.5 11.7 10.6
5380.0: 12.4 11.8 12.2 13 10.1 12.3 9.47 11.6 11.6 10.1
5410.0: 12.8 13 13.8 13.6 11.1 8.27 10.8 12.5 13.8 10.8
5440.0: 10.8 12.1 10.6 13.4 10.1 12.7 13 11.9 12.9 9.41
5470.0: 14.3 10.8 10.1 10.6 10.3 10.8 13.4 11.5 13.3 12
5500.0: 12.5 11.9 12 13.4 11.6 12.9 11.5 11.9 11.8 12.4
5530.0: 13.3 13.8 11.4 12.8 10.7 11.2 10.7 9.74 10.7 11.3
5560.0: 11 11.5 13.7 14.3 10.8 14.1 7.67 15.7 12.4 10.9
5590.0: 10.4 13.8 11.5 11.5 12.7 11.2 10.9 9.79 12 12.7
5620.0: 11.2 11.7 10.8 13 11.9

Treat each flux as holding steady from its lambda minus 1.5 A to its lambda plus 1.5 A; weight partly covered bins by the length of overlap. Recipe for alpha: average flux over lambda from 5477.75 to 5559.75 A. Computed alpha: 11.8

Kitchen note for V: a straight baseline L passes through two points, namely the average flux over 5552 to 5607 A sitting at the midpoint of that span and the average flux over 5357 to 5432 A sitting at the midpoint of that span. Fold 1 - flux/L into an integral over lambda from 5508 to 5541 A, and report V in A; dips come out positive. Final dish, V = -1.69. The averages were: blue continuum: 11.5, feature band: 12.4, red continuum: 11.9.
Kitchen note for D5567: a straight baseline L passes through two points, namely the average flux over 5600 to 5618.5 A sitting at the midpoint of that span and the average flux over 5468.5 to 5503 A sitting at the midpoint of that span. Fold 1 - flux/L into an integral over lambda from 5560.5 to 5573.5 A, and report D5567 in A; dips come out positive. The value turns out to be -0.9 A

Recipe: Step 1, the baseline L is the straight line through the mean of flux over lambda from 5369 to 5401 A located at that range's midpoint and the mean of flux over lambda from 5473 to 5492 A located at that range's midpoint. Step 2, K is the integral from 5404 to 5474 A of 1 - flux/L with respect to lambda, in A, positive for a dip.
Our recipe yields -3.6 A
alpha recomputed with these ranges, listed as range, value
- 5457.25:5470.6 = 12.1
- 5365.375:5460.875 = 11.7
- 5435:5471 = 11.8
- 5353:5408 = 11.3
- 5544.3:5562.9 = 10.8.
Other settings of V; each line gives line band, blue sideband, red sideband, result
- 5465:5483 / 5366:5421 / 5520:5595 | 1.3 A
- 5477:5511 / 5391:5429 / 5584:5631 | -1.2 A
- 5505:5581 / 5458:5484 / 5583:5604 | -1.7 A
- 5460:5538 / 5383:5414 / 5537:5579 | -3.1 A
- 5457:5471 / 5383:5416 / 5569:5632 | -0.5 A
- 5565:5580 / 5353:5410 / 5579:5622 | -0.5 A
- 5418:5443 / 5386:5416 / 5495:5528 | 0.8 A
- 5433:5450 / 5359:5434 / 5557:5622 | -0.3 A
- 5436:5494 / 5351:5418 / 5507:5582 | 0.7 A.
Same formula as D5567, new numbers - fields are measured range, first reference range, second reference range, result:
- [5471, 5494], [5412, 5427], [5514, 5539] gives 1.7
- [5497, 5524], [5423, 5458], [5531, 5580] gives -1.4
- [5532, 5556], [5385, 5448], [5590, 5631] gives 0.7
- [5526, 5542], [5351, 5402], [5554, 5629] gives -1.2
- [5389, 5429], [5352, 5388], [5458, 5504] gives -0.1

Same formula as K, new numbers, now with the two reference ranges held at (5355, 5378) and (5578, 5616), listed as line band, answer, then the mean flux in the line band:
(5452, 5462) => -0.80 A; 12.2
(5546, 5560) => 1.12 A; 10.7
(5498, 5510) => -0.99 A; 12.4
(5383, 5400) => -0.55 A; 11.5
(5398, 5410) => 0.03 A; 11.1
